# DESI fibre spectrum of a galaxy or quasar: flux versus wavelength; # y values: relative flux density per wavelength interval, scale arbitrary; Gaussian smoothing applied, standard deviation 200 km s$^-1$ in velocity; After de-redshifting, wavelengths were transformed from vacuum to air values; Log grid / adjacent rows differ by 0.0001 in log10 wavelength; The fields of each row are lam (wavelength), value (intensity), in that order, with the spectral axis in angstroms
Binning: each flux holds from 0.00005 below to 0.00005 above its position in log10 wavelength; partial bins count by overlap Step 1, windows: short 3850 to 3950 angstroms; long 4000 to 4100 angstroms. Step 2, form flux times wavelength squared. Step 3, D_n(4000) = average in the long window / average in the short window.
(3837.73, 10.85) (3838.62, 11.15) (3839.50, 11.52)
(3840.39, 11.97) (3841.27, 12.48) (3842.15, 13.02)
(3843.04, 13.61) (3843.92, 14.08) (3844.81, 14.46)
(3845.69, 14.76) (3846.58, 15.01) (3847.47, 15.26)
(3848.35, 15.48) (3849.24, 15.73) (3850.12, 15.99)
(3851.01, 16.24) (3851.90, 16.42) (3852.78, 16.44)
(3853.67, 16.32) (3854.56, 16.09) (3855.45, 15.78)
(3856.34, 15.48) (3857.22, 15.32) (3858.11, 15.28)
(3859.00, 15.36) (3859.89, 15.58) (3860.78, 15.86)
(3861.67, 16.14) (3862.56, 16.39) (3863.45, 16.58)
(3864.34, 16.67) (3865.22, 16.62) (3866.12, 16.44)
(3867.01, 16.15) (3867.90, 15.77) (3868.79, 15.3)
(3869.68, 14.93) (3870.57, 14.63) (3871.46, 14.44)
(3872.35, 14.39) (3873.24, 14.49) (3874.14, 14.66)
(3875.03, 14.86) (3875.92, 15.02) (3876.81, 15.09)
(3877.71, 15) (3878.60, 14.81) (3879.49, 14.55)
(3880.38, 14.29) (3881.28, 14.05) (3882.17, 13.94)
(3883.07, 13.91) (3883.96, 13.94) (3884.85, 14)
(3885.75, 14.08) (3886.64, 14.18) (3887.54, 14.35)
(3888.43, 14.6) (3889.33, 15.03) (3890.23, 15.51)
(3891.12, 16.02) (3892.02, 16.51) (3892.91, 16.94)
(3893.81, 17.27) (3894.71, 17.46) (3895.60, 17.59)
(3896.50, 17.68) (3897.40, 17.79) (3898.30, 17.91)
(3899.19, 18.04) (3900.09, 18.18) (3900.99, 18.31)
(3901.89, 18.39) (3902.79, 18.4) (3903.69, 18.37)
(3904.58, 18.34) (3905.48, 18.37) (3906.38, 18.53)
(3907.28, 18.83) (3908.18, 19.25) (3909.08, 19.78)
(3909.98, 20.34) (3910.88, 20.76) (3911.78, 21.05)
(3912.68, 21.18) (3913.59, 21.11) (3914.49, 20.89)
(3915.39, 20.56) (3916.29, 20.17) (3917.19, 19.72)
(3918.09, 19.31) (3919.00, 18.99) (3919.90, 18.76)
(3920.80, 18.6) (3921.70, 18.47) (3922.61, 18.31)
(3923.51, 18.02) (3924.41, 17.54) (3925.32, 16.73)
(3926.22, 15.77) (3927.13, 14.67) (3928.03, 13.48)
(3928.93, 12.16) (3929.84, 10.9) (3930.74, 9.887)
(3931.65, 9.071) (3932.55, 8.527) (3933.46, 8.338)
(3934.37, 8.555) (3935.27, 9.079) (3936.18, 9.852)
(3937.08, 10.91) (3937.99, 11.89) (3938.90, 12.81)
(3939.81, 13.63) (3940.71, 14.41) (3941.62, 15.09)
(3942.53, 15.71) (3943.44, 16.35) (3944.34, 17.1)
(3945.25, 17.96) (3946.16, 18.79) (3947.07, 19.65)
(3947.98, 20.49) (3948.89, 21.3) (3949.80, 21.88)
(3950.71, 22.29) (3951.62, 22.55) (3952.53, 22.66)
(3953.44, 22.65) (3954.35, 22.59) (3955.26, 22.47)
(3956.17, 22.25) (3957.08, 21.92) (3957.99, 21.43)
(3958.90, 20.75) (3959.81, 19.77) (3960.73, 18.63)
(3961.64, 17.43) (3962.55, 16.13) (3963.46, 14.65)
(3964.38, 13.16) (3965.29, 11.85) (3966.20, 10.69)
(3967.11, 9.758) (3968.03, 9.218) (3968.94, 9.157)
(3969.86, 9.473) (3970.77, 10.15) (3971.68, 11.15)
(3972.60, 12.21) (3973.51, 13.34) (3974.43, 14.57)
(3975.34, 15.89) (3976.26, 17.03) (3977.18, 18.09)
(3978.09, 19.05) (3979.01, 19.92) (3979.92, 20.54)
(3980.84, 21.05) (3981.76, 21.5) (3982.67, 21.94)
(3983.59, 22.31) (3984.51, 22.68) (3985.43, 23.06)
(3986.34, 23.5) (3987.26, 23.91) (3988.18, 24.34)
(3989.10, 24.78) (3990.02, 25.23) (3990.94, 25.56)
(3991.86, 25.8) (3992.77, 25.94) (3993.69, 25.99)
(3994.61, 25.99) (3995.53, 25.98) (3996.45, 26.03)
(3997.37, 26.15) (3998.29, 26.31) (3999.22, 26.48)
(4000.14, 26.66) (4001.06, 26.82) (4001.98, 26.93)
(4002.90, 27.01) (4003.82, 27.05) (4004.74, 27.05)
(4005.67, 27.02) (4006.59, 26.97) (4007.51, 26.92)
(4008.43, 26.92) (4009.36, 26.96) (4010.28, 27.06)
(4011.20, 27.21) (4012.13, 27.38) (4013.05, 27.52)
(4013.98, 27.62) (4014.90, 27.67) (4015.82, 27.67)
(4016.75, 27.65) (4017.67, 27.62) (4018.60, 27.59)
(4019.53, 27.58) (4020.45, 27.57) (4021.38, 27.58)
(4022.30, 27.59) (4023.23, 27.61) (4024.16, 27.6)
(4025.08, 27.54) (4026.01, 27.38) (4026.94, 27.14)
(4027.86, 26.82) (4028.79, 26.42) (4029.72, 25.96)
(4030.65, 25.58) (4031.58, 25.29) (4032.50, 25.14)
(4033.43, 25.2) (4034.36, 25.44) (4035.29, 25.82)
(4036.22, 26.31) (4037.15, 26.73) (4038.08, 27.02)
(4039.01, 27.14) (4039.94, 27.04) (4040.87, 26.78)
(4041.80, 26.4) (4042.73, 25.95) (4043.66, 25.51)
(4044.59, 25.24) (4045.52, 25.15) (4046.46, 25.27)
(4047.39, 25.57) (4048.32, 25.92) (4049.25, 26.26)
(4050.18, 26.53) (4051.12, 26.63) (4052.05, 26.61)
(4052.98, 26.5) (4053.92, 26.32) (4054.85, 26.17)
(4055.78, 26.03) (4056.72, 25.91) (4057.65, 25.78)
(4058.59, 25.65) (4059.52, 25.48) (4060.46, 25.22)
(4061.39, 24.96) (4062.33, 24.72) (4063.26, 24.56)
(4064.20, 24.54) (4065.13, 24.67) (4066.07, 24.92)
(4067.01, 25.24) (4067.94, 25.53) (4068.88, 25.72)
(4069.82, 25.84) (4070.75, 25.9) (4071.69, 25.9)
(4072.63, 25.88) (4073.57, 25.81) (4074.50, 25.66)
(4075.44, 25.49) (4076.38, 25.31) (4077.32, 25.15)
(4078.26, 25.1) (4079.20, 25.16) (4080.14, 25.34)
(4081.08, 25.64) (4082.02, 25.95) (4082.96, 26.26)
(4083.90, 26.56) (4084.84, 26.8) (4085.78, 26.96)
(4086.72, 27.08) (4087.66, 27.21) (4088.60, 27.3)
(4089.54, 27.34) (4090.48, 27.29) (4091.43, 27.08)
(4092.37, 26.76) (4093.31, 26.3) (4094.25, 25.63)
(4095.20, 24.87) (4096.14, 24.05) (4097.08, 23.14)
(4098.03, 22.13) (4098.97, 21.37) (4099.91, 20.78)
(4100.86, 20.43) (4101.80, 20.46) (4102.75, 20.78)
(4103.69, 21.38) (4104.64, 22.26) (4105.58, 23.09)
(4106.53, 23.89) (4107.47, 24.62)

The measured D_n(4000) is 1.75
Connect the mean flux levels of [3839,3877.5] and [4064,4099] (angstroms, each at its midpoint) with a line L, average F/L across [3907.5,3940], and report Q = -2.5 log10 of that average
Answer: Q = 0.15 mag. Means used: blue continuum 15.2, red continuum 25.7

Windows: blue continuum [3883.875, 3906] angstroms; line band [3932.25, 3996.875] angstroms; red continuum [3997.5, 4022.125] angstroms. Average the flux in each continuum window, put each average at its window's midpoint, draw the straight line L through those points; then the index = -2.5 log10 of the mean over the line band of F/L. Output 0.272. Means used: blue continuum 16.7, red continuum 27.2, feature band 18.1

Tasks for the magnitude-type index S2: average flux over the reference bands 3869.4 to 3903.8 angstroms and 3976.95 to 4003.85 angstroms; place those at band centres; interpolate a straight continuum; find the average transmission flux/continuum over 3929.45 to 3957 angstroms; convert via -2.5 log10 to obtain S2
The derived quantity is 0.27 mag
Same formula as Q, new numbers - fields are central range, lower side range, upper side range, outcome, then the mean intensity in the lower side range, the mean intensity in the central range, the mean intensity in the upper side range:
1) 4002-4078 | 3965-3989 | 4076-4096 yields -0.19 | 16.9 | 26.3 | 26.2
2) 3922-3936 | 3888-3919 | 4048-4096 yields 0.47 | 18.5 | 12.7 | 25.9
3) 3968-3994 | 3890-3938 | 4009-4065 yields 0.14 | 16.7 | 19.4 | 26.4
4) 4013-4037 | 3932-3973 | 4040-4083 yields -0.20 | 15.7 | 26.9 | 25.7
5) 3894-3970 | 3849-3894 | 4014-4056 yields 0.14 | 15.3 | 16.9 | 26.6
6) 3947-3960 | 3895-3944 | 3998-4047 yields -0.10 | 16.4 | 21.7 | 26.7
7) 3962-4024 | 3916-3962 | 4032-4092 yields -0.07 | 16.9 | 22.4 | 25.9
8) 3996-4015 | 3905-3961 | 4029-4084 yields -0.20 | 17.5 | 26.9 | 25.7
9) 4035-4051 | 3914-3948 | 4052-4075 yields -0.10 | 15.2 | 26.2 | 25.6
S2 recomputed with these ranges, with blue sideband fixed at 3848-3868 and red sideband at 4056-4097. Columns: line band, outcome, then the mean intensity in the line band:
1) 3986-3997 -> -0.153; 25.3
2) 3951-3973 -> 0.245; 16.4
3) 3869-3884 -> 0.157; 14.6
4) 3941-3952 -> 0.055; 19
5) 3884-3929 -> 0.026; 17.7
